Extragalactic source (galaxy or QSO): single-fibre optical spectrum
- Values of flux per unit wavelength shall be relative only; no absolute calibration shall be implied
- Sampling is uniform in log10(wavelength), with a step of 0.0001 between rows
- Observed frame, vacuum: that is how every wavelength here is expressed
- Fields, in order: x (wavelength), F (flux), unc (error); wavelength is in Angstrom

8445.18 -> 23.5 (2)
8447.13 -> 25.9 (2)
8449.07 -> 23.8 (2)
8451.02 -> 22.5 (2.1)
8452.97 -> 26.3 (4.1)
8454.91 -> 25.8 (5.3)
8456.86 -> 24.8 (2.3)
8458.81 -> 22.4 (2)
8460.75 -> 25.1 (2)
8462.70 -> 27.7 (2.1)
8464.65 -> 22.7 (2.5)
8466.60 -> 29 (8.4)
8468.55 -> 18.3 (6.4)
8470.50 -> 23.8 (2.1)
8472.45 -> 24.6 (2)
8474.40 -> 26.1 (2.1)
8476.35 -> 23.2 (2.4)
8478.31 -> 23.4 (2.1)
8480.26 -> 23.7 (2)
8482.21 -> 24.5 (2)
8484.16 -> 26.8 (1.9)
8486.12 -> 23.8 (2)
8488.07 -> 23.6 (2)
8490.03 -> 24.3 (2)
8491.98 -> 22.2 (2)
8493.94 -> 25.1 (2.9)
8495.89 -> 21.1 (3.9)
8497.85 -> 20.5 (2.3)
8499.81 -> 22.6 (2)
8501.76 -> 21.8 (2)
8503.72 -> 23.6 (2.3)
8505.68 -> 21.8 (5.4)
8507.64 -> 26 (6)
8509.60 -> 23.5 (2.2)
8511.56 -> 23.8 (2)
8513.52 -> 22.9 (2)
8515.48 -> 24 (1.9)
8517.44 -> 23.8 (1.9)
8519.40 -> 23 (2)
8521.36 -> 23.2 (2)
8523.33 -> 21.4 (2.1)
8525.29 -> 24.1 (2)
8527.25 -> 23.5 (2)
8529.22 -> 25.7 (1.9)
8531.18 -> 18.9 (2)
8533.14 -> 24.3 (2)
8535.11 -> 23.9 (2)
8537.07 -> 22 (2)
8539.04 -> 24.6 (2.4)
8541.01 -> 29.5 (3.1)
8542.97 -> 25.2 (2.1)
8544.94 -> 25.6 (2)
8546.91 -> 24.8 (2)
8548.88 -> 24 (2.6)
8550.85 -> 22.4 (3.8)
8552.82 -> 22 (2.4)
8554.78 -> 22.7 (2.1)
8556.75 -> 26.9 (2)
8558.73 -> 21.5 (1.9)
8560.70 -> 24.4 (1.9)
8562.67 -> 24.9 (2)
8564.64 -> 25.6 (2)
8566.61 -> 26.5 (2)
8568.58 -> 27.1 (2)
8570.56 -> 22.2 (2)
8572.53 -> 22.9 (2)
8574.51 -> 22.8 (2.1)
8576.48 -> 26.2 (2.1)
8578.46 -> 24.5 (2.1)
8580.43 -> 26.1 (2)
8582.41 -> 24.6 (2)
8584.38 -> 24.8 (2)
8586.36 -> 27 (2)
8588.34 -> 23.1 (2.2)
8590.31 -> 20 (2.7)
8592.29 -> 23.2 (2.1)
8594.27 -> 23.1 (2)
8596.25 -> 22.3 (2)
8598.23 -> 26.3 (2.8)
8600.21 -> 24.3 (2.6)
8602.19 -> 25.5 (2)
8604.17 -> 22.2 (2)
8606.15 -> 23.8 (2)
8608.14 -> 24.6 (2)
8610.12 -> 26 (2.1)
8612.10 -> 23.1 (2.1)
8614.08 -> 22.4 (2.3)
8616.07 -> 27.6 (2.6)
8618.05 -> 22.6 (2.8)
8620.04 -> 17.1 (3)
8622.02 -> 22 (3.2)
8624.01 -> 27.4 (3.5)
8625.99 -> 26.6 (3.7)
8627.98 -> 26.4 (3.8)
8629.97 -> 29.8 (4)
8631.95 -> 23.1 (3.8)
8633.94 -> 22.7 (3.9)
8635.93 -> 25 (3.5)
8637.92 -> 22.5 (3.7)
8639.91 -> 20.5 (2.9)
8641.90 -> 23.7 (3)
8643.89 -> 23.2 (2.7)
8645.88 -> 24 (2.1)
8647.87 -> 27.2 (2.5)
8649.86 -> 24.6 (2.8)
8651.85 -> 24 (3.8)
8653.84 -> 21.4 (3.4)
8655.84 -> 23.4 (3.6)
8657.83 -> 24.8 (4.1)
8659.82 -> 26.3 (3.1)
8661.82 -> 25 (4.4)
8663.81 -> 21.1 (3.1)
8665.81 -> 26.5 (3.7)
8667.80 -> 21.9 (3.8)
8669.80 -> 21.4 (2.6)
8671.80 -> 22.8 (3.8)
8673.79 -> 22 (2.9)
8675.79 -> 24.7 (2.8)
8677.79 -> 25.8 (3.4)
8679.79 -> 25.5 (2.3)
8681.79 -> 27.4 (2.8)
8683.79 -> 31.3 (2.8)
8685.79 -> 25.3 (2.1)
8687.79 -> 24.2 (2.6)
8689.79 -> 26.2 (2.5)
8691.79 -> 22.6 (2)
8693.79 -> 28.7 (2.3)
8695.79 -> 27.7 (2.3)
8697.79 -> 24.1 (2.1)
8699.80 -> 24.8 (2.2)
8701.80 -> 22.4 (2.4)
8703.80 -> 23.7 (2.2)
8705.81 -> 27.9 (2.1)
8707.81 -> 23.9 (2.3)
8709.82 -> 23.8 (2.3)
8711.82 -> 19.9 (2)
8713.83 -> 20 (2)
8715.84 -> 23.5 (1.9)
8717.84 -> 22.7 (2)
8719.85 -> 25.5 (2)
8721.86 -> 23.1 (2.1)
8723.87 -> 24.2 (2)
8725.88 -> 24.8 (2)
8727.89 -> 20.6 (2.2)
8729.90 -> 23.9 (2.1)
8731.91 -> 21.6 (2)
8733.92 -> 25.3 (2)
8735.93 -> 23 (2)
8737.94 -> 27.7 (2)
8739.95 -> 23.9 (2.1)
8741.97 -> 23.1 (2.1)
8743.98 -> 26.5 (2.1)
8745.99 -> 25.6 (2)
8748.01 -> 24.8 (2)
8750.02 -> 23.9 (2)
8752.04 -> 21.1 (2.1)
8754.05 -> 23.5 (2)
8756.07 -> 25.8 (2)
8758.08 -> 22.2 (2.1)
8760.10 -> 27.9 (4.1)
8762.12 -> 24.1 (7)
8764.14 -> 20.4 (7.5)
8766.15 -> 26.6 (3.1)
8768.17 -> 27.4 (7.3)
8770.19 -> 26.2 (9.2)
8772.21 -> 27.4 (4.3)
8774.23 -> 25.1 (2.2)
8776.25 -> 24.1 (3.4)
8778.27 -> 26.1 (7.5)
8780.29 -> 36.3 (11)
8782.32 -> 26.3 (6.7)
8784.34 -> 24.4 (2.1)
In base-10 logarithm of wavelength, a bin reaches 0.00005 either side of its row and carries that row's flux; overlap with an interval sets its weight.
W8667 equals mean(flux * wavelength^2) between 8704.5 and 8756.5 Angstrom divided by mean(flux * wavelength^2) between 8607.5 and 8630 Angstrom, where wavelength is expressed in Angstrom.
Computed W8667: 1.0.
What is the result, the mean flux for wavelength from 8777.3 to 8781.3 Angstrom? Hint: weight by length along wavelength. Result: 31.3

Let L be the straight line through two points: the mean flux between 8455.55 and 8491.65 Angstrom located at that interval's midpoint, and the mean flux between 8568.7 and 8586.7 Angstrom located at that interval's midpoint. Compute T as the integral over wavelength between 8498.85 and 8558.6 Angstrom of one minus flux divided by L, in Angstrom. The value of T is 1.88 Angstrom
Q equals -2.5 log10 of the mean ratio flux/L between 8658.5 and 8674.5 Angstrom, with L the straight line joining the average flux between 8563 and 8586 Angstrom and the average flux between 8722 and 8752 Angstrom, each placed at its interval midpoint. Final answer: 0.046 mag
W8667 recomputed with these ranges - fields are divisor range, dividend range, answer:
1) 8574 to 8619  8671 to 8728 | 1.04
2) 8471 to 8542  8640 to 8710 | 1.08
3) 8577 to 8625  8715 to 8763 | 1.04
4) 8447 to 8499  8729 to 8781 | 1.11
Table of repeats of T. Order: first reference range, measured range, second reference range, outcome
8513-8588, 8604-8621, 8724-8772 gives 0.65 Angstrom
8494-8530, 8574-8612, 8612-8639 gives -0.53 Angstrom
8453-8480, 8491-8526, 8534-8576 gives 1.99 Angstrom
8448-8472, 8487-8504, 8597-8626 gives 1.09 Angstrom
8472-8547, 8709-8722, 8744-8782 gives 1.33 Angstrom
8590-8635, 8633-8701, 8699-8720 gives -2.32 Angstrom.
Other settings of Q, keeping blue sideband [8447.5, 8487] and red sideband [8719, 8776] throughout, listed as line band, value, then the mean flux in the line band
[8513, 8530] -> 0.04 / 23.5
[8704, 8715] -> 0.06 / 23.1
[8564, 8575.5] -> 0.00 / 24.5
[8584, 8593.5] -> 0.04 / 23.5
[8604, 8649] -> 0.02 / 24.1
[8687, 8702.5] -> -0.03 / 25.2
